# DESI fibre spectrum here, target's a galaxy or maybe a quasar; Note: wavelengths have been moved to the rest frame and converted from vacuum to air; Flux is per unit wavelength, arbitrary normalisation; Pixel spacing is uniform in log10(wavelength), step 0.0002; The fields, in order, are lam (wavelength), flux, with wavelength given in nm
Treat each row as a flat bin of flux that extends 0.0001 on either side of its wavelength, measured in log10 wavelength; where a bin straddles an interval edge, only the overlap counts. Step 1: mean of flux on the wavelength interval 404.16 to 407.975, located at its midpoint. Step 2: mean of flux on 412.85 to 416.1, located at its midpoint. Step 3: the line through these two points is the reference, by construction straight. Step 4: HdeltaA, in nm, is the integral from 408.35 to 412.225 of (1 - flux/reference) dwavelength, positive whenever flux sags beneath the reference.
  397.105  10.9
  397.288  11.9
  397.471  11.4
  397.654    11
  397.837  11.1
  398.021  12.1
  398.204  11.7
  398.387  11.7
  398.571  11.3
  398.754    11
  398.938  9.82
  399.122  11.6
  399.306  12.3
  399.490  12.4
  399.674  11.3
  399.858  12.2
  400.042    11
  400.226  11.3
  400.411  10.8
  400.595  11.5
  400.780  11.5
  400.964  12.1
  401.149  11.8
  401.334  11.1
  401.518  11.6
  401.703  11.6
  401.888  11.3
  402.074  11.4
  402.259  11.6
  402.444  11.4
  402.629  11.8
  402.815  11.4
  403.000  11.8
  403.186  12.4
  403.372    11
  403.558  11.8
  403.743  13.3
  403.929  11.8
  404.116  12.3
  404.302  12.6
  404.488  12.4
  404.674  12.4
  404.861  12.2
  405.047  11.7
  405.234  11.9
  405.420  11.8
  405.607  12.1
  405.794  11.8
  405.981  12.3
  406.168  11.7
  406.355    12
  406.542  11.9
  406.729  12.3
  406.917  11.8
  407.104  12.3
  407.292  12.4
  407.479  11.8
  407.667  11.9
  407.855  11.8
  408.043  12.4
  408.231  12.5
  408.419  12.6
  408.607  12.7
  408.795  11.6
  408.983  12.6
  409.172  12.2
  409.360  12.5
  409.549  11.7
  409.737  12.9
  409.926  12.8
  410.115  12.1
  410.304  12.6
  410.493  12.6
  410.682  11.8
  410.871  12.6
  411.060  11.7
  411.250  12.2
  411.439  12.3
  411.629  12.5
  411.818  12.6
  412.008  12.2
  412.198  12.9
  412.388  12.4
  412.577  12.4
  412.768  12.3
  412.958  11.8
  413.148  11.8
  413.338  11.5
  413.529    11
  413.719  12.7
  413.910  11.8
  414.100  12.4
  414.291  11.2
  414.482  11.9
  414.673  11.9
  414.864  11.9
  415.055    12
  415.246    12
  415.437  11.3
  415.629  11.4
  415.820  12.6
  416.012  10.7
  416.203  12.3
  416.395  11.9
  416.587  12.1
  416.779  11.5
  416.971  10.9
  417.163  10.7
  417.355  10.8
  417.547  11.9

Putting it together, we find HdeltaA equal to -0.14 nm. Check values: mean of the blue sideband 12.1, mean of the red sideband 11.8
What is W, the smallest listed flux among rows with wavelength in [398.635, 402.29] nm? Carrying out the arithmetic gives 9.82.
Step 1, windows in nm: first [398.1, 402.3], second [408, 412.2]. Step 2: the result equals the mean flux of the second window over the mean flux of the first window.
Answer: 1.1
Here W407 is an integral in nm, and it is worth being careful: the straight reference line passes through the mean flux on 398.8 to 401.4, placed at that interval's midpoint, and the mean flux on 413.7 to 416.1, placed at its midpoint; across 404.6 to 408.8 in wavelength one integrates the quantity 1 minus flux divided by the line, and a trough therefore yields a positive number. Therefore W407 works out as -0.17 nm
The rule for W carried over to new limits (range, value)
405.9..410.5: 11.6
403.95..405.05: 11.7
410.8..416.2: 10.7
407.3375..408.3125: 11.8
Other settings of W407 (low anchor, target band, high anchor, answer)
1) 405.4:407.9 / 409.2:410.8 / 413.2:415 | -0.06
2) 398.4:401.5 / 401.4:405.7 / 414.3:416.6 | -0.13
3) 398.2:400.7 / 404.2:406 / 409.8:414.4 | -0.06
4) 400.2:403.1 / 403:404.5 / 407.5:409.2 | -0.05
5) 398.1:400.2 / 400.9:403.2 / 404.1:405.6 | 0.04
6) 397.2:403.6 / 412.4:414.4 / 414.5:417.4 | -0.05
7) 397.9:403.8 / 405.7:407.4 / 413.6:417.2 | -0.06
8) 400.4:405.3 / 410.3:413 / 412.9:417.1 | -0.13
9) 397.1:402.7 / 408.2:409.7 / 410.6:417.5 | -0.07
